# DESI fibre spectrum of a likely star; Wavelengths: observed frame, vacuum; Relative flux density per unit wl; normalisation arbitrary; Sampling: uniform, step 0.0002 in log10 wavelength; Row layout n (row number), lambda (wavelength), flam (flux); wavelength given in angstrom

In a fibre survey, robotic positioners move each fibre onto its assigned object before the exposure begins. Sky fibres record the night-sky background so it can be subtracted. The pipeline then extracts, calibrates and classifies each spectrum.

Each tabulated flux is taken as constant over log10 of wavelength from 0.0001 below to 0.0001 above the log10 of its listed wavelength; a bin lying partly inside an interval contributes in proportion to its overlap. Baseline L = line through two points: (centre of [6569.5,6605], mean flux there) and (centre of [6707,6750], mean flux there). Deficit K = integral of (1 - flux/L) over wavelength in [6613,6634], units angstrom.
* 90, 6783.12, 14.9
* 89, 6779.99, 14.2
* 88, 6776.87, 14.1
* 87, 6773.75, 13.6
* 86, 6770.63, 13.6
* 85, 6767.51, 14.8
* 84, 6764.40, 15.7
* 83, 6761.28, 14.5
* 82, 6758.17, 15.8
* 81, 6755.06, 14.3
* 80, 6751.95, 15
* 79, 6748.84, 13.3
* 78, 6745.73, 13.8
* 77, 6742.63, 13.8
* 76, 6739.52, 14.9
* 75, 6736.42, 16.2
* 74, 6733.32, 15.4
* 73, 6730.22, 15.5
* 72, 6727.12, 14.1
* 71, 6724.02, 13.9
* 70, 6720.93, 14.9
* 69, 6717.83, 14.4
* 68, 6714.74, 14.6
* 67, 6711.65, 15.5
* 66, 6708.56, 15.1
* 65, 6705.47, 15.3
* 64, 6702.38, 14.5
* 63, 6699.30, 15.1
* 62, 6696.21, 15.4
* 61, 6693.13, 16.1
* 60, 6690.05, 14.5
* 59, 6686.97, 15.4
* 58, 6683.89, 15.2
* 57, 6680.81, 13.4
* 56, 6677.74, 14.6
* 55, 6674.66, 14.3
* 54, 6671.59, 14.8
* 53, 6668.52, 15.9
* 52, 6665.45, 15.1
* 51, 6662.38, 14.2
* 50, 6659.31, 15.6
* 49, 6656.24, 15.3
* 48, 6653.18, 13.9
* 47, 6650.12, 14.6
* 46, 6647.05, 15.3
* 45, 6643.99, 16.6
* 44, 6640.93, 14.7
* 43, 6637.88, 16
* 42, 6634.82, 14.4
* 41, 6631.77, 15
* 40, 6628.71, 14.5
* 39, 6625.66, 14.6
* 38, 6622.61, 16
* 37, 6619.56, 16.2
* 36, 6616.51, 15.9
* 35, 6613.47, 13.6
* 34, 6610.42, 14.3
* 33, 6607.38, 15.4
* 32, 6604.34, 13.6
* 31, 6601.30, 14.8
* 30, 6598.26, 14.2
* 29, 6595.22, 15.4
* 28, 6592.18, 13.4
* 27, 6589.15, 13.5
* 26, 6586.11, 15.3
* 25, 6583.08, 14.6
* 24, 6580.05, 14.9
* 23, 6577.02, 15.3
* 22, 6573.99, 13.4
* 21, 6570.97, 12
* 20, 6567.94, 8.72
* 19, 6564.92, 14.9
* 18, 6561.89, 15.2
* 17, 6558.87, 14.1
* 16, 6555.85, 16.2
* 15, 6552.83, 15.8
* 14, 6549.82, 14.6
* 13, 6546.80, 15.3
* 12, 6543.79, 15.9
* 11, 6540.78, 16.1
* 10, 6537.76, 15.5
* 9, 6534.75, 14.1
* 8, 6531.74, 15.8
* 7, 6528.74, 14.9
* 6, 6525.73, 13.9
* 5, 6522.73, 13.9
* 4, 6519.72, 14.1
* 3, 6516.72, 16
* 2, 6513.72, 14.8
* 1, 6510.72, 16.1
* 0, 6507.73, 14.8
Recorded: -1.21 angstrom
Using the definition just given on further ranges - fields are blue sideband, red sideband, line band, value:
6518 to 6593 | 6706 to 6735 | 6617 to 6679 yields -1.8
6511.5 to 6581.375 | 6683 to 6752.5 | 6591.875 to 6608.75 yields 0.2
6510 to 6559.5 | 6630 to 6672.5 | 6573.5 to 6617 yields 1.8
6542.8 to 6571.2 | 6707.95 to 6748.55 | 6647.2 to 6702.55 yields -1.1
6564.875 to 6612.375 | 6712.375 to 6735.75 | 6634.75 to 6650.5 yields -1.2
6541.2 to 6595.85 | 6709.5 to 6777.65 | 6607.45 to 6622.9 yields -0.8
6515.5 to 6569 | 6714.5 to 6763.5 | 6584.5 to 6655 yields -0.5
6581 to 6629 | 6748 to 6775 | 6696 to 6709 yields -0.4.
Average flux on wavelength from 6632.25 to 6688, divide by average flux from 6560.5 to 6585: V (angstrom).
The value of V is 1.10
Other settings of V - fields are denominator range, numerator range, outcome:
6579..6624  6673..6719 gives 1.01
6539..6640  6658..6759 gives 1.01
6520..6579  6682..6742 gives 1.04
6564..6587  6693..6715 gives 1.12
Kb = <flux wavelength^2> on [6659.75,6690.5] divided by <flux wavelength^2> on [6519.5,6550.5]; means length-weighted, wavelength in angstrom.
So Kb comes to 1.03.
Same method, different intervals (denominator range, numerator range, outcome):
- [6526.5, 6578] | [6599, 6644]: 1.05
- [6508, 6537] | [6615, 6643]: 1.06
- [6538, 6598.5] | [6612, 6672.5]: 1.07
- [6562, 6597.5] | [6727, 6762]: 1.12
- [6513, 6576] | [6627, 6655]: 1.06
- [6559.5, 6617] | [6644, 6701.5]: 1.09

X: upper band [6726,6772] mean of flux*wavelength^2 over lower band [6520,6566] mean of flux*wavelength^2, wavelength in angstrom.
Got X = 1.04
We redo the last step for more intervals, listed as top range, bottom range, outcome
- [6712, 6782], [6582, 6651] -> 1.02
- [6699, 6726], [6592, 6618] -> 1.05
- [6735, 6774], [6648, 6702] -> 1.00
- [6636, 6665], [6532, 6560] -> 1.02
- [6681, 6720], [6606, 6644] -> 1.02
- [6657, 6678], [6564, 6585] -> 1.15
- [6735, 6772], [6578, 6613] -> 1.06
